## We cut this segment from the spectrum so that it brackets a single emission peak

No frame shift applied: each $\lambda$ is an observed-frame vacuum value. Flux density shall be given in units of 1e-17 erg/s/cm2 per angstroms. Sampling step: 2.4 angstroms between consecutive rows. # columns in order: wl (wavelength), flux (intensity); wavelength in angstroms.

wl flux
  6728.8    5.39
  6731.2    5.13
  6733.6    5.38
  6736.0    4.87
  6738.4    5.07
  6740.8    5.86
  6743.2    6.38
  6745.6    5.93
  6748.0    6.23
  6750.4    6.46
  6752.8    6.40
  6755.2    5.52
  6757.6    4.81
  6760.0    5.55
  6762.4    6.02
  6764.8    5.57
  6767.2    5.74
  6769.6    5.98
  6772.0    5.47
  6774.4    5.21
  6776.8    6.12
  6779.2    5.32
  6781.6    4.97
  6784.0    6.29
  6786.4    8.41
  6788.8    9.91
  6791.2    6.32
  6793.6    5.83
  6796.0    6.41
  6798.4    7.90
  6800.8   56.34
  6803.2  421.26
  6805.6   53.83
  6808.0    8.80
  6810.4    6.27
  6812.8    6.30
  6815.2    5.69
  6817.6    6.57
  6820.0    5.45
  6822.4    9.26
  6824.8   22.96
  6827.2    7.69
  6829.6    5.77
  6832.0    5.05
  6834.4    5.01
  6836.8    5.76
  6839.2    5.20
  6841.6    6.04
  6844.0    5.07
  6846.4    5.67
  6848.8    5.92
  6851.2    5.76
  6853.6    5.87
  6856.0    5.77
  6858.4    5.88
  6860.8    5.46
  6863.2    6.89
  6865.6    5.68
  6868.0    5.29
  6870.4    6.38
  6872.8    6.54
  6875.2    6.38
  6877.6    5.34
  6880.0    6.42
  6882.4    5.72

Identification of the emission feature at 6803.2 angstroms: H-alpha 6563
